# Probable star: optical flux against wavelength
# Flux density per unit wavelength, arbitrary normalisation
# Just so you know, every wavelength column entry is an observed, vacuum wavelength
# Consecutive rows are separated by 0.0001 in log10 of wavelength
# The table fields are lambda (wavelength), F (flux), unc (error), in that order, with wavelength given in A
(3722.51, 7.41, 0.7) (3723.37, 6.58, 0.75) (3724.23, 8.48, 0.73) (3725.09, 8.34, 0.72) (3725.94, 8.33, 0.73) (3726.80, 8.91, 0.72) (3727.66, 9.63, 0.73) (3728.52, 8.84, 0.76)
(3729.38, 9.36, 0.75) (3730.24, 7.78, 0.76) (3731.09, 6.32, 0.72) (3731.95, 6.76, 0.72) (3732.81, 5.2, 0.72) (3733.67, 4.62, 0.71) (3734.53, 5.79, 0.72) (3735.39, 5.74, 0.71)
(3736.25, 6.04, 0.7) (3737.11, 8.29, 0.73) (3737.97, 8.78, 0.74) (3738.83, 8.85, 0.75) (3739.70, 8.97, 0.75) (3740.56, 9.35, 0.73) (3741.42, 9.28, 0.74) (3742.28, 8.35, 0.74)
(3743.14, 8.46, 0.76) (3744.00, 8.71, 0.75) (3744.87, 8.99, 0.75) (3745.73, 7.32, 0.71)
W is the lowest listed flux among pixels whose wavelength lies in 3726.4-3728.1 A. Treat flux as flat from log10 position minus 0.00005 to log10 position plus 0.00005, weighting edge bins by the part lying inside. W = 8.91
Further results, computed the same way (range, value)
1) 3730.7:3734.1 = 4.62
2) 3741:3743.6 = 8.35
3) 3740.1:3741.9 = 9.28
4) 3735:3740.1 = 5.74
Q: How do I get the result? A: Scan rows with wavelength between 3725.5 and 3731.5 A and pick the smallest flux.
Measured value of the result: 6.32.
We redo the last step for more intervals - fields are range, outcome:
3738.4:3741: 8.85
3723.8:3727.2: 8.33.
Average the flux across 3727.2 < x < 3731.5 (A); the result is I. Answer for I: 8.4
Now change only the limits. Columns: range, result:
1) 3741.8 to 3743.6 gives 8.46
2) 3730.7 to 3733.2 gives 6.1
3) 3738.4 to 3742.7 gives 8.95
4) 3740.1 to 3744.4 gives 8.85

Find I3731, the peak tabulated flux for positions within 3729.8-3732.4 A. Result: 7.78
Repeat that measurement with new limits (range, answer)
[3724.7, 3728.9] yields 9.63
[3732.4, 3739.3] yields 8.85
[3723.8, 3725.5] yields 8.48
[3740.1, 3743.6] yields 9.35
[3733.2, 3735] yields 5.79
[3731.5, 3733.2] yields 6.76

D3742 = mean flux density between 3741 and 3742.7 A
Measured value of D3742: 8.82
